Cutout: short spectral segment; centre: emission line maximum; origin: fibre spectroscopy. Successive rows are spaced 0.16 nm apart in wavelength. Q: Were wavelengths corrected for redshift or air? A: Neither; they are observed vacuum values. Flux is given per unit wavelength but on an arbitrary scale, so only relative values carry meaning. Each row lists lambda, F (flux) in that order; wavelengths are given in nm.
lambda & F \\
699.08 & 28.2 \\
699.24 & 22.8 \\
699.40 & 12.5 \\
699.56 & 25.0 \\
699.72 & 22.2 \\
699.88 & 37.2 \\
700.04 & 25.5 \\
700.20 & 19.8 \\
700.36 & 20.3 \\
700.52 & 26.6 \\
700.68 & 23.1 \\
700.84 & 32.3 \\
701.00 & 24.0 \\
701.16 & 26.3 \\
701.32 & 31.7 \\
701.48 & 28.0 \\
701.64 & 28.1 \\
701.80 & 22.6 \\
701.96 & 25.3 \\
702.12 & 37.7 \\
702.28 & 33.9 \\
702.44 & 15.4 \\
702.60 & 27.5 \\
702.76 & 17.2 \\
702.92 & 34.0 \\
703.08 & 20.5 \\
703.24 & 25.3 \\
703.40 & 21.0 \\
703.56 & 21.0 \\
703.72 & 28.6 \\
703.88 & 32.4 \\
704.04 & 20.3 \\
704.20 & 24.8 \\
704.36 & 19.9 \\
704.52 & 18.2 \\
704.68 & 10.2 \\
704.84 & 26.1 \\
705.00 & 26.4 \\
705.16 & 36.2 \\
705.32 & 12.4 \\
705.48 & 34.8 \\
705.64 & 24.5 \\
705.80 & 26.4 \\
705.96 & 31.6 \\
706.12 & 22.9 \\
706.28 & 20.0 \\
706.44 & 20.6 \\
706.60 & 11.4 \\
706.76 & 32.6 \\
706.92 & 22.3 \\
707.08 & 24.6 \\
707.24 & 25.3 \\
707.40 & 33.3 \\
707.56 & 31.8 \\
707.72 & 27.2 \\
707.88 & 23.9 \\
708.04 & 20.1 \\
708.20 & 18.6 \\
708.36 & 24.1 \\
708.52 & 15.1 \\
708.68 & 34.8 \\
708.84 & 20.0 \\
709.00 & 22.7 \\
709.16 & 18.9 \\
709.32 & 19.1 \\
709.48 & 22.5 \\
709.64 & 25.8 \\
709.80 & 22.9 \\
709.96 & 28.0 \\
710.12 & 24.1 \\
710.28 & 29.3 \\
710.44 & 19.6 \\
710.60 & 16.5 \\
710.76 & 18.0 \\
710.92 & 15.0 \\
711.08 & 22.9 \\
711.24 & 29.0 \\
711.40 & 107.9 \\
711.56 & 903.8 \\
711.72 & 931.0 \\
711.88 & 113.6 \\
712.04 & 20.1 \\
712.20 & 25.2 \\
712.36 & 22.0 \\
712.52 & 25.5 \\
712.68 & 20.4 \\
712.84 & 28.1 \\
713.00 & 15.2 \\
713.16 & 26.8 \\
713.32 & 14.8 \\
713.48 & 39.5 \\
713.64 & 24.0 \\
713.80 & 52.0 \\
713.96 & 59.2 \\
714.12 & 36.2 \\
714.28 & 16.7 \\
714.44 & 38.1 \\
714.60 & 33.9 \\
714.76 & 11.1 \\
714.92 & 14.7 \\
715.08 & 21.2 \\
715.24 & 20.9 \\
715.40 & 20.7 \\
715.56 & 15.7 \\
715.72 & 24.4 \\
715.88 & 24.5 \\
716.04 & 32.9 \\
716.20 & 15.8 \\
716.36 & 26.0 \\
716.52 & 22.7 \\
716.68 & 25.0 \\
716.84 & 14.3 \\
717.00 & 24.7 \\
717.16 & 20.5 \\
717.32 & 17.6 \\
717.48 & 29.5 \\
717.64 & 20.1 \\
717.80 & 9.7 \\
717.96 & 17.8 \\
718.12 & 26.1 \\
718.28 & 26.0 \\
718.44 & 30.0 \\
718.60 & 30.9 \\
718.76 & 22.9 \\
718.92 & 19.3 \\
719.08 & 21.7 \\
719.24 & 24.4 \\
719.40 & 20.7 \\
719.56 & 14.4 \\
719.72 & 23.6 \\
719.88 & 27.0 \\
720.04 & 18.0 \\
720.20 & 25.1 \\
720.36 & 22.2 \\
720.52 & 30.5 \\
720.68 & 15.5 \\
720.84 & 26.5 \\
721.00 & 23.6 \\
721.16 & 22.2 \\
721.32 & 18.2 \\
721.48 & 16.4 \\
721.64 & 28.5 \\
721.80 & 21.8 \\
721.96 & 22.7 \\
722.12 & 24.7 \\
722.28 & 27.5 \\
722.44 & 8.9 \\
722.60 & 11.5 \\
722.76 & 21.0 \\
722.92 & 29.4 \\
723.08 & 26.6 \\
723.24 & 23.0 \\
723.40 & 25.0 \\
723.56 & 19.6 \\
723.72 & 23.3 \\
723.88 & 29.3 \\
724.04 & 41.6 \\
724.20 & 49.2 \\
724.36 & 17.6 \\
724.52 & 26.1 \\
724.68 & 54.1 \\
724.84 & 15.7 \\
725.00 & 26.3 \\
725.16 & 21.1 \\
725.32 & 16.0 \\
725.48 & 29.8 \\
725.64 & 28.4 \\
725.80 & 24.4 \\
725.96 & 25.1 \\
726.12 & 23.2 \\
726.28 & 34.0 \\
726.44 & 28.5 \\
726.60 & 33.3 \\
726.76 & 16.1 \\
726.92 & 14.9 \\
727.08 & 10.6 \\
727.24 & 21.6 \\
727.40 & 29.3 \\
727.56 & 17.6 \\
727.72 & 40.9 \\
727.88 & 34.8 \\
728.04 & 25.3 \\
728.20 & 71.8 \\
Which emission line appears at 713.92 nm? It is [N II]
